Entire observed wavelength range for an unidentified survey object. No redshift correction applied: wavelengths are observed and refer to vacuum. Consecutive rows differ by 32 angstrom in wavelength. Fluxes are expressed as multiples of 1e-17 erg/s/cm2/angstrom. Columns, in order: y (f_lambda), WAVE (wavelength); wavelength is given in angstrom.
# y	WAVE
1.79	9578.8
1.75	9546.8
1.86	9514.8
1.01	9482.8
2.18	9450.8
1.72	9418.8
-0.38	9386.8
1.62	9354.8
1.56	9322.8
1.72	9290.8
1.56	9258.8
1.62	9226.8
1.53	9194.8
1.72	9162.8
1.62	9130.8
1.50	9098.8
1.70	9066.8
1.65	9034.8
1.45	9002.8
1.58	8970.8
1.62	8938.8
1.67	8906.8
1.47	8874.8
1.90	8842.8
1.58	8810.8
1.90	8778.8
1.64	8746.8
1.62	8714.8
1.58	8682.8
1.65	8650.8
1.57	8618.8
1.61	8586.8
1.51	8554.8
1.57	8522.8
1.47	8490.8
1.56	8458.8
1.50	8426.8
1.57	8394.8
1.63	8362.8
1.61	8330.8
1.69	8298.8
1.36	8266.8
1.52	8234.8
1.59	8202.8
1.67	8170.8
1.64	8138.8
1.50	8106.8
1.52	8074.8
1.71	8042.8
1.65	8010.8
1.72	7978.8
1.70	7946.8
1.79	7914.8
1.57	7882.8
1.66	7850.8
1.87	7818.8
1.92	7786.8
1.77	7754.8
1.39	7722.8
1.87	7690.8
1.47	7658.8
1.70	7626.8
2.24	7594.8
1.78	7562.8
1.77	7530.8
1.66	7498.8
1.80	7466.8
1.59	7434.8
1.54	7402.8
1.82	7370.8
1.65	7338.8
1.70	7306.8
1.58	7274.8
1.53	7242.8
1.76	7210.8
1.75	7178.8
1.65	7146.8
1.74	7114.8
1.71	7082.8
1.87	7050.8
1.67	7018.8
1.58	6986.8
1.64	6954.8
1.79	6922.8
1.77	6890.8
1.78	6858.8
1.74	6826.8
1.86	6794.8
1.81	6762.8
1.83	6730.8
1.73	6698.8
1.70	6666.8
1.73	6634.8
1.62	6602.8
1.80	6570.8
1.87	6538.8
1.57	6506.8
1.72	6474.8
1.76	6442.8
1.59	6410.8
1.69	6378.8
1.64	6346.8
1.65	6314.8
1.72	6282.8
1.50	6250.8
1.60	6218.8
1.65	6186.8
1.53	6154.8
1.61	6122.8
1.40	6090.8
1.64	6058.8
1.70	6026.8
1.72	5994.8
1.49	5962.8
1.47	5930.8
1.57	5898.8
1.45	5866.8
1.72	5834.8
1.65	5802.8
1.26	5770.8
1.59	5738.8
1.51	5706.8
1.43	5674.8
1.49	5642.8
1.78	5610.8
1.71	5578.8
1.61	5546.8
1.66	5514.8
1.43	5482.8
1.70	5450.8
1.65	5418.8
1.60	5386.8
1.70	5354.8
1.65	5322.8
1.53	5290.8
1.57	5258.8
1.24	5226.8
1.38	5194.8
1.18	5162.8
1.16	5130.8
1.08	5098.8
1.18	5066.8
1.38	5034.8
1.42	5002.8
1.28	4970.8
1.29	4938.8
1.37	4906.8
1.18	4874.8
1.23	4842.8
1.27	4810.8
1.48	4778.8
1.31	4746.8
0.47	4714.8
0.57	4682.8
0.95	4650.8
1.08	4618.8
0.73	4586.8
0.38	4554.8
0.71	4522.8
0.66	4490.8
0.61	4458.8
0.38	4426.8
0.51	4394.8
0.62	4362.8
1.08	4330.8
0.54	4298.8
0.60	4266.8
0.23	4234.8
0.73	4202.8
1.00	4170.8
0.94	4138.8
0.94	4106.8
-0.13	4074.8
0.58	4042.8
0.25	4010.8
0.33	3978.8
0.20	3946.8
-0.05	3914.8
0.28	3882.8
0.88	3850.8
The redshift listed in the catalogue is 0.187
